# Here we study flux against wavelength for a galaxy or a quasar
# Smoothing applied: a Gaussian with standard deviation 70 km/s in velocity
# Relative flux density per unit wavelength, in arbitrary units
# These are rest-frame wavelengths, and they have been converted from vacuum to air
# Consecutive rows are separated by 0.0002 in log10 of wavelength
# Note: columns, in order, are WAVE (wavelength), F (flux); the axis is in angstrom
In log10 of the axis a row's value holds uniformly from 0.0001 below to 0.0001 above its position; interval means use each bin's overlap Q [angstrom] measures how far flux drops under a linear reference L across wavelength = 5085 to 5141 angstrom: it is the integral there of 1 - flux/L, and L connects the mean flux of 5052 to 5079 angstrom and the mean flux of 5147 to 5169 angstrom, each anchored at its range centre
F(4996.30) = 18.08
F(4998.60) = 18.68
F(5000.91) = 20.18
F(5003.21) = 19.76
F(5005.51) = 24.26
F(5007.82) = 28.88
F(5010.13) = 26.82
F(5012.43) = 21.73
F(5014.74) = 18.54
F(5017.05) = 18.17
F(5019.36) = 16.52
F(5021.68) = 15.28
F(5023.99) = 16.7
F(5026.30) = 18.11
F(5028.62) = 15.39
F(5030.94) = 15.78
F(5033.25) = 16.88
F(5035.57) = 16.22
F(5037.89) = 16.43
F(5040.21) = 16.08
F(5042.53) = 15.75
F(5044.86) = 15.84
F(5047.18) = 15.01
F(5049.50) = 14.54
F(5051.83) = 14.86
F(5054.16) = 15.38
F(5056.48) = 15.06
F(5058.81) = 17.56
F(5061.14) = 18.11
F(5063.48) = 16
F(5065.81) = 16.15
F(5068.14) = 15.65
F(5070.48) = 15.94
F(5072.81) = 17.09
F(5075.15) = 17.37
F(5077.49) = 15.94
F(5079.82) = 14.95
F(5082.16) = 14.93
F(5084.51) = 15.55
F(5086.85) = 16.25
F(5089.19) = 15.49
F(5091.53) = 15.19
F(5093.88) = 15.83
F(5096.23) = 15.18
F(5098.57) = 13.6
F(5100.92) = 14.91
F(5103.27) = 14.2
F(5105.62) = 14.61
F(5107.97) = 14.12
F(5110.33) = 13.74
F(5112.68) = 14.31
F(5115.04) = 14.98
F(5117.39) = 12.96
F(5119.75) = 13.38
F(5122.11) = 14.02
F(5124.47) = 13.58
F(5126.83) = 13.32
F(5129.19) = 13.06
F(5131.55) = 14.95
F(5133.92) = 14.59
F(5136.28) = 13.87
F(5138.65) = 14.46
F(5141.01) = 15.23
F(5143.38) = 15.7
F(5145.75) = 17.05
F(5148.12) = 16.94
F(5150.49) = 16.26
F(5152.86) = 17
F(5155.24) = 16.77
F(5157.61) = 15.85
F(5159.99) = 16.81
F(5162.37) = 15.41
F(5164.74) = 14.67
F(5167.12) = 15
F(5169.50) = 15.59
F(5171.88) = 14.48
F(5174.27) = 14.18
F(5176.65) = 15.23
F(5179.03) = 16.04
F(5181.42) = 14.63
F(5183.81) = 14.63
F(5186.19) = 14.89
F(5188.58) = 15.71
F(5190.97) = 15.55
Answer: 6.2 angstrom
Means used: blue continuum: 16.3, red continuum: 16.1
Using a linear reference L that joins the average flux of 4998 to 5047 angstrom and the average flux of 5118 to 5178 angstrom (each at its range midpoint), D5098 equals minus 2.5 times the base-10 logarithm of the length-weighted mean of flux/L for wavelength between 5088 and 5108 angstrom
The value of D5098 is 0.11 mag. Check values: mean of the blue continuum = 18.6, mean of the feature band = 14.8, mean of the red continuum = 15.1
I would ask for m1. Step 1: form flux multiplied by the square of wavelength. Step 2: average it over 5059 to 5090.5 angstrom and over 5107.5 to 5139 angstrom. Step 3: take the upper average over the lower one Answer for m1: 0.9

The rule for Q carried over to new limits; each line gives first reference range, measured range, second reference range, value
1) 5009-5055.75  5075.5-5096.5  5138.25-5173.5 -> 1.2 angstrom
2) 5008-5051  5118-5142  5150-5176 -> 3.1 angstrom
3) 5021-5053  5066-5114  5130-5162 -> 1.8 angstrom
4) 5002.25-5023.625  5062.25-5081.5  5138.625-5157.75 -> 2.8 angstrom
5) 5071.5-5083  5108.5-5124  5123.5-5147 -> 1.2 angstrom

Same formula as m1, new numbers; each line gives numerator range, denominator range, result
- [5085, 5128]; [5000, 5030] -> 0.75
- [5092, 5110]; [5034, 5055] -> 0.96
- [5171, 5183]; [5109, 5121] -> 1.10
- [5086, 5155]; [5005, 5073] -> 0.88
